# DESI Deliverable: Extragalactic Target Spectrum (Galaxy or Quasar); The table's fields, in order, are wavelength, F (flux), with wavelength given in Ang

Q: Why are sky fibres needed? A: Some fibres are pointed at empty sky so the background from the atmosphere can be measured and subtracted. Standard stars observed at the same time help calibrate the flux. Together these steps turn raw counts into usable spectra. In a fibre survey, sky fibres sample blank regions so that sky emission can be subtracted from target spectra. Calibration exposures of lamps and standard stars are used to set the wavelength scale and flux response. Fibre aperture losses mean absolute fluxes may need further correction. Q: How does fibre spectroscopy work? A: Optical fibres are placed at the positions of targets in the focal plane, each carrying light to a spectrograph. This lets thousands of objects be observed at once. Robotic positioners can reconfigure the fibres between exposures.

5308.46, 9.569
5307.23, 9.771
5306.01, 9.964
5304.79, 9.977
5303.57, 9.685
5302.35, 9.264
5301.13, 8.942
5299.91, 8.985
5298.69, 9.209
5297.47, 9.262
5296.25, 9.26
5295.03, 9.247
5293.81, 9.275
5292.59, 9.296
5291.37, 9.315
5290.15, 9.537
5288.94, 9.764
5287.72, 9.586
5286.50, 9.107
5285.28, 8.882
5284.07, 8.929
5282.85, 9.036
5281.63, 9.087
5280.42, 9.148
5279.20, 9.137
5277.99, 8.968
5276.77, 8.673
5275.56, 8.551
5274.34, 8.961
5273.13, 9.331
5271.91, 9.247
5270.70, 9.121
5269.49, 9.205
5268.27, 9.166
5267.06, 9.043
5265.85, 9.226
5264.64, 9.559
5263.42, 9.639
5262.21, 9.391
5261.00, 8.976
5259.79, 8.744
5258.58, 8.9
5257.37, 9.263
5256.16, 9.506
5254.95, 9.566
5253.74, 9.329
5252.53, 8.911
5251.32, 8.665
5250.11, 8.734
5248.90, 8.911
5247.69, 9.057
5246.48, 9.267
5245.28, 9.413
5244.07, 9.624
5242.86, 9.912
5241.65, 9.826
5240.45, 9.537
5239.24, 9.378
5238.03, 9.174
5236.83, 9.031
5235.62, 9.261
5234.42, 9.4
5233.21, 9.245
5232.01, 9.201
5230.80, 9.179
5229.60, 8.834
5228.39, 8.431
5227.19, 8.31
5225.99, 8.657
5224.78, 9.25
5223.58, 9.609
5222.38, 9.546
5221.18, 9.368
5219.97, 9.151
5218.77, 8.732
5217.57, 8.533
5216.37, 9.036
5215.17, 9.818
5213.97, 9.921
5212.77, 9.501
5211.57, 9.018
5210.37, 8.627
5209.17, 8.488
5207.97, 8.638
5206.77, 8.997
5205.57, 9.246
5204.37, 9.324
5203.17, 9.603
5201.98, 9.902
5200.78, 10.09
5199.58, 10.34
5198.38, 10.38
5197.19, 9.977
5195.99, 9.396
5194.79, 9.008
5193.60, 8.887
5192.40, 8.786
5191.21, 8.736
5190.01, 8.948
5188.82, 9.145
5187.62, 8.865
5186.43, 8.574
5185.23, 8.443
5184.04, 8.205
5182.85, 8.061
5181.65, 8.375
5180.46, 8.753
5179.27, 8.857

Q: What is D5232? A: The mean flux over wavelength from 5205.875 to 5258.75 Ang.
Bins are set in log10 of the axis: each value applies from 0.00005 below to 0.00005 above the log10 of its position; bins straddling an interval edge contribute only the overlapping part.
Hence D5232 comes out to 9.16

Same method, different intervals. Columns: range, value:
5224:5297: 9.17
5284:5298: 9.3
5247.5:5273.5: 9.16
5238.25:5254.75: 9.27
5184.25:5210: 9.21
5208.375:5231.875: 9.05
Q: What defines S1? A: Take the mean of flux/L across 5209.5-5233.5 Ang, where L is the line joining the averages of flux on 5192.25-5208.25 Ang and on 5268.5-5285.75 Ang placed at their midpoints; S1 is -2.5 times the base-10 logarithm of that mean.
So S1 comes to 0.03 mag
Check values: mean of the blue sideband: 9.5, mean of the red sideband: 9.02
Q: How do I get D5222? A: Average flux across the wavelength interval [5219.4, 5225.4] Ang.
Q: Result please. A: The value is 9.37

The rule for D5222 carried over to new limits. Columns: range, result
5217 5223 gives 9.07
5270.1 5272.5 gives 9.2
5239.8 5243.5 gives 9.75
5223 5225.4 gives 9.41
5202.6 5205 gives 9.45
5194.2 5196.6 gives 9.18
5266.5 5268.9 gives 9.09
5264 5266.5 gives 9.38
